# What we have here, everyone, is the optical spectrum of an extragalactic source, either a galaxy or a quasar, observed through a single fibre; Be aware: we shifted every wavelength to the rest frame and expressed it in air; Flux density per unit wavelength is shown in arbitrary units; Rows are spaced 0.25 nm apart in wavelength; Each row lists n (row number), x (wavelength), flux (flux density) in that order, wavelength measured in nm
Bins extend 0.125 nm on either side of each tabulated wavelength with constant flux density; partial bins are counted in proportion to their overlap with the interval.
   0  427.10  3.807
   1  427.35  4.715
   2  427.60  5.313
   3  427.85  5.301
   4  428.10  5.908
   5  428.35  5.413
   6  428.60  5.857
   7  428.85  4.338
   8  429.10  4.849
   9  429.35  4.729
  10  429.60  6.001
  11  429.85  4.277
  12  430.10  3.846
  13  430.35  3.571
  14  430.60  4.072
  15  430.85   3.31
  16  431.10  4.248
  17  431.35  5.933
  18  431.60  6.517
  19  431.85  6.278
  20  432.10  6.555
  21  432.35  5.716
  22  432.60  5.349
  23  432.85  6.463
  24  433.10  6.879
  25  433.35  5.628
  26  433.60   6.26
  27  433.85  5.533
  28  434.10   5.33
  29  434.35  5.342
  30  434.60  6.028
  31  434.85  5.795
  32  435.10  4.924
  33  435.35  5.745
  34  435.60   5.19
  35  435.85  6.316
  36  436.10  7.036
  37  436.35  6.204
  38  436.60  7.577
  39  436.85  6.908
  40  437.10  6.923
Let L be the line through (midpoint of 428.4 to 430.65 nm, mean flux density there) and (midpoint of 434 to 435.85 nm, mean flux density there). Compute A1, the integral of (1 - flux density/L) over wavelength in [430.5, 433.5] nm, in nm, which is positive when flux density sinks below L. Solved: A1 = -0.31 nm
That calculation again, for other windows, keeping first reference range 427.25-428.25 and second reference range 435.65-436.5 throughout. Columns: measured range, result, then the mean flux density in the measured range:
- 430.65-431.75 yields 0.157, 4.97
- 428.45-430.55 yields 0.333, 4.67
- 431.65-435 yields 0.066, 5.94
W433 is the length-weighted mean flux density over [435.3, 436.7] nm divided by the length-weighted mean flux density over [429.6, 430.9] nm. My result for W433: 1.6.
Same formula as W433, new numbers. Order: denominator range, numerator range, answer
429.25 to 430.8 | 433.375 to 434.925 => 1.31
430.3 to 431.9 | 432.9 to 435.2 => 1.19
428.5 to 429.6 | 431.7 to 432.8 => 1.19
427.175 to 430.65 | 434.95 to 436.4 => 1.21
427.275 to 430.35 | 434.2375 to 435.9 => 1.12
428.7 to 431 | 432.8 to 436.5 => 1.36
